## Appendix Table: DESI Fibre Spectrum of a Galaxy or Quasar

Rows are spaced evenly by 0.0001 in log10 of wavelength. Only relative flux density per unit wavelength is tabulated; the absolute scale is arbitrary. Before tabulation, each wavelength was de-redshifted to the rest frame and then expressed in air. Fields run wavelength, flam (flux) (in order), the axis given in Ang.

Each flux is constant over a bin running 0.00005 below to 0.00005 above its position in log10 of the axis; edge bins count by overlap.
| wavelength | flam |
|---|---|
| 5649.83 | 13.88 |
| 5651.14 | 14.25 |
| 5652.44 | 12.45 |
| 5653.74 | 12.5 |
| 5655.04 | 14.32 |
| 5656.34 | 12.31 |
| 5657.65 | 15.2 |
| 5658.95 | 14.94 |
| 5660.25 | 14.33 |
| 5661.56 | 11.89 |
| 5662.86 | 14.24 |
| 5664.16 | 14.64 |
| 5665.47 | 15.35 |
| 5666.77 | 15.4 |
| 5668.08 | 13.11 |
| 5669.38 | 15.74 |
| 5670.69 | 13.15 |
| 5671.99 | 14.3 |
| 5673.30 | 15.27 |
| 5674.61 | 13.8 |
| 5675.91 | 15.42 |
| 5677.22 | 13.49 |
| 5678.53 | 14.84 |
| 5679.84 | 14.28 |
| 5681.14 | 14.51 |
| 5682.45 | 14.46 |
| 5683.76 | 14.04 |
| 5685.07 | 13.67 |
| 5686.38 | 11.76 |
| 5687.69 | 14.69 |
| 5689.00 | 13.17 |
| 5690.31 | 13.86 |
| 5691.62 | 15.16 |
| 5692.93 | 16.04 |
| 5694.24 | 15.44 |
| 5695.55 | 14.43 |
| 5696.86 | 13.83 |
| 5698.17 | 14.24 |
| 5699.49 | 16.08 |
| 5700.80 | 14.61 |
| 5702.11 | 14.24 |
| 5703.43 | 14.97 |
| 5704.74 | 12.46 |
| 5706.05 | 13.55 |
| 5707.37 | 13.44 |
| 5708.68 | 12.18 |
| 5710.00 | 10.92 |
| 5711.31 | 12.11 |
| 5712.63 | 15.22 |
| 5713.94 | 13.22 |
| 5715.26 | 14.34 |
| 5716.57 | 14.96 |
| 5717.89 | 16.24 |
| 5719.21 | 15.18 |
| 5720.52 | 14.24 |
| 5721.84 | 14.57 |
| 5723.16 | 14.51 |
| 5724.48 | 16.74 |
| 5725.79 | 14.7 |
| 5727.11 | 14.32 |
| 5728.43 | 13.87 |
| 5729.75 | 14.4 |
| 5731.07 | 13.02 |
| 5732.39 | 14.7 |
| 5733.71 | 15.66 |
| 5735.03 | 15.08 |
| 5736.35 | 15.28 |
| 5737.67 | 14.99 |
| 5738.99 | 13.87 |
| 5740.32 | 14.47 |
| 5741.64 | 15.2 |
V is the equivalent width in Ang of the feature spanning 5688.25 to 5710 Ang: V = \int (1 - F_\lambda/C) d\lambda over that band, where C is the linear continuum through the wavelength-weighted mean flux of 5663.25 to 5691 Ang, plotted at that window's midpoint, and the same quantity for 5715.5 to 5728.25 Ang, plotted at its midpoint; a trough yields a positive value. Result 0.7 Ang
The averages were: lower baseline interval 14.2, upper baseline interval 15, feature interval 14.1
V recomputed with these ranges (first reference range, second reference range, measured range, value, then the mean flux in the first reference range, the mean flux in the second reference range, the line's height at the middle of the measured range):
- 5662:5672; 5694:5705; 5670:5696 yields 0.35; 14.5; 14.5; 14.5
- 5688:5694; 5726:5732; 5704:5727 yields 0.26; 14.6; 14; 14.2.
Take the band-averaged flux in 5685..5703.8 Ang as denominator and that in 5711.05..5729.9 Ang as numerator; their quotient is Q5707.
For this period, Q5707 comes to 1.01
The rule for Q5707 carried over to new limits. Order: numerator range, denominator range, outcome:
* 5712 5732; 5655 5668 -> 1.03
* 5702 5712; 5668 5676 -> 0.89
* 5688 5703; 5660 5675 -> 1.03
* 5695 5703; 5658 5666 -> 1.02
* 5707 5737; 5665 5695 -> 0.99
